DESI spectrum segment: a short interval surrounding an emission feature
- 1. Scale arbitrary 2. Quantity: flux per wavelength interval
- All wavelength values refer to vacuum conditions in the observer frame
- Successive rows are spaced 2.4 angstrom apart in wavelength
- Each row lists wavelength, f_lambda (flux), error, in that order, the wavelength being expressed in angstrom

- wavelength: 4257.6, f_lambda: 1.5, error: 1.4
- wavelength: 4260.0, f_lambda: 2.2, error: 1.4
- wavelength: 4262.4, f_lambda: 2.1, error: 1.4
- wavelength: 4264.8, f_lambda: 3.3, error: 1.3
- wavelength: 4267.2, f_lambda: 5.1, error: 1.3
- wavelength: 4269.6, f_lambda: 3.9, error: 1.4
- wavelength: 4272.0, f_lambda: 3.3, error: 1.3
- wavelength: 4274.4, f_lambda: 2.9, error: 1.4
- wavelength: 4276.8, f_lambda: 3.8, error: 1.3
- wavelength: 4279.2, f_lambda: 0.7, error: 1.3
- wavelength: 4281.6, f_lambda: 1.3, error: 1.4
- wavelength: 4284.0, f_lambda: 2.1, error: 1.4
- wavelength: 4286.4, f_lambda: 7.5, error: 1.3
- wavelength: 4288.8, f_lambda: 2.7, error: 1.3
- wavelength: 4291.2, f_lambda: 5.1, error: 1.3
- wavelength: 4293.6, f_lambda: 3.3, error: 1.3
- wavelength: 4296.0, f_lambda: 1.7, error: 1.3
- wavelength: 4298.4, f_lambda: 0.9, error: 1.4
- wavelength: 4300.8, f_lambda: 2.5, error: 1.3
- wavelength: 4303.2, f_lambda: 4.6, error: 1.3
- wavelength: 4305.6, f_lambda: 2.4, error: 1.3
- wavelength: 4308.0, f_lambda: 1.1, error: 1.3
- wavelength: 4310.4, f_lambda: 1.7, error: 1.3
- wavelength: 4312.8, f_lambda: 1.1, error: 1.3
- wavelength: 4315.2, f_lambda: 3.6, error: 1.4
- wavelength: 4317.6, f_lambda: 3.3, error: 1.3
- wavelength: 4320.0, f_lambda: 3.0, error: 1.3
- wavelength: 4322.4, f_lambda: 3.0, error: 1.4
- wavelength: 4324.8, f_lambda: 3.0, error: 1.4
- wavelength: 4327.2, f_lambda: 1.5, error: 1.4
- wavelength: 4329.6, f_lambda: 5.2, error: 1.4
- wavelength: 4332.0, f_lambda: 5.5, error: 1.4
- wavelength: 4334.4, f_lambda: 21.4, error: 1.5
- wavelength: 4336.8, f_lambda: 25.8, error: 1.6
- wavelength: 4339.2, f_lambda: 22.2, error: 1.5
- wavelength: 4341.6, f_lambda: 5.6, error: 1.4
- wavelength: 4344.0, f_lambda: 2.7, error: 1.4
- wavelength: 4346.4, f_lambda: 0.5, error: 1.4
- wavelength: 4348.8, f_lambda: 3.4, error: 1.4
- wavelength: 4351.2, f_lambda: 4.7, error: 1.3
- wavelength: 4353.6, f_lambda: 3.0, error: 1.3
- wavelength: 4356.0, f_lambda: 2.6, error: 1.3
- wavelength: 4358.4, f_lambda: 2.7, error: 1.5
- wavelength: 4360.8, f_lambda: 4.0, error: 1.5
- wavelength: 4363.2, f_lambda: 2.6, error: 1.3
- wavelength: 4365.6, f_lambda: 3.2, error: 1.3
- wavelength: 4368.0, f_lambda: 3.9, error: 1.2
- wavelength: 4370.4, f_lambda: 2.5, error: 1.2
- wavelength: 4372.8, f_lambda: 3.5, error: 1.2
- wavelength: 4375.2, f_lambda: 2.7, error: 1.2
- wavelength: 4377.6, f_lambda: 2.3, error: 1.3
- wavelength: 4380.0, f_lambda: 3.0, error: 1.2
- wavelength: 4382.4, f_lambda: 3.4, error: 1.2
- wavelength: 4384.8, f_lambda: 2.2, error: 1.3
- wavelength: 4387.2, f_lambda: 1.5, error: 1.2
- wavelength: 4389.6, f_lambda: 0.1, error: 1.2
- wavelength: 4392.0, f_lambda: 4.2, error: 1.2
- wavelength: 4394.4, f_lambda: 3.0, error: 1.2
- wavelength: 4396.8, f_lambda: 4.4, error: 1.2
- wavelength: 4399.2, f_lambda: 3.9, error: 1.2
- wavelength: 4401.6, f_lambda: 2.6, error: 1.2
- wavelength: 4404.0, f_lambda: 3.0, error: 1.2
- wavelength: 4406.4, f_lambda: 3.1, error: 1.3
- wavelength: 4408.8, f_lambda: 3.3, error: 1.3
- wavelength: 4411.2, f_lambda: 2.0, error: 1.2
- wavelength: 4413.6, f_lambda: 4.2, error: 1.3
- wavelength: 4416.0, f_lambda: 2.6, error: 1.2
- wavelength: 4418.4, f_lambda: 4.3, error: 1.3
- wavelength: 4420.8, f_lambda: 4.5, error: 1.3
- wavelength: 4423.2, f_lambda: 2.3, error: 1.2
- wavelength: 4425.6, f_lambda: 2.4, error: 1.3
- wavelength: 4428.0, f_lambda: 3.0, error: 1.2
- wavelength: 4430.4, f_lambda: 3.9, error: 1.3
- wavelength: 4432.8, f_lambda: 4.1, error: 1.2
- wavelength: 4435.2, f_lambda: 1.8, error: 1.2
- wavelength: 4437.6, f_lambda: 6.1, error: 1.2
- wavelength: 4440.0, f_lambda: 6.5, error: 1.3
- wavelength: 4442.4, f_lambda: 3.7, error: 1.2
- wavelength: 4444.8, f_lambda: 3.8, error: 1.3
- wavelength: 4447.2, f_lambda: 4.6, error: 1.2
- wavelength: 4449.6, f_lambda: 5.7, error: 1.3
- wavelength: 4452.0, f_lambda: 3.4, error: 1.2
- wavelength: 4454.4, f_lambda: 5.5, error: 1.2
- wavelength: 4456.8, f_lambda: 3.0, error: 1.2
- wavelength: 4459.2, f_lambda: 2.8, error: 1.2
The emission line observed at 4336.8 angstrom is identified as [O II] 3727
